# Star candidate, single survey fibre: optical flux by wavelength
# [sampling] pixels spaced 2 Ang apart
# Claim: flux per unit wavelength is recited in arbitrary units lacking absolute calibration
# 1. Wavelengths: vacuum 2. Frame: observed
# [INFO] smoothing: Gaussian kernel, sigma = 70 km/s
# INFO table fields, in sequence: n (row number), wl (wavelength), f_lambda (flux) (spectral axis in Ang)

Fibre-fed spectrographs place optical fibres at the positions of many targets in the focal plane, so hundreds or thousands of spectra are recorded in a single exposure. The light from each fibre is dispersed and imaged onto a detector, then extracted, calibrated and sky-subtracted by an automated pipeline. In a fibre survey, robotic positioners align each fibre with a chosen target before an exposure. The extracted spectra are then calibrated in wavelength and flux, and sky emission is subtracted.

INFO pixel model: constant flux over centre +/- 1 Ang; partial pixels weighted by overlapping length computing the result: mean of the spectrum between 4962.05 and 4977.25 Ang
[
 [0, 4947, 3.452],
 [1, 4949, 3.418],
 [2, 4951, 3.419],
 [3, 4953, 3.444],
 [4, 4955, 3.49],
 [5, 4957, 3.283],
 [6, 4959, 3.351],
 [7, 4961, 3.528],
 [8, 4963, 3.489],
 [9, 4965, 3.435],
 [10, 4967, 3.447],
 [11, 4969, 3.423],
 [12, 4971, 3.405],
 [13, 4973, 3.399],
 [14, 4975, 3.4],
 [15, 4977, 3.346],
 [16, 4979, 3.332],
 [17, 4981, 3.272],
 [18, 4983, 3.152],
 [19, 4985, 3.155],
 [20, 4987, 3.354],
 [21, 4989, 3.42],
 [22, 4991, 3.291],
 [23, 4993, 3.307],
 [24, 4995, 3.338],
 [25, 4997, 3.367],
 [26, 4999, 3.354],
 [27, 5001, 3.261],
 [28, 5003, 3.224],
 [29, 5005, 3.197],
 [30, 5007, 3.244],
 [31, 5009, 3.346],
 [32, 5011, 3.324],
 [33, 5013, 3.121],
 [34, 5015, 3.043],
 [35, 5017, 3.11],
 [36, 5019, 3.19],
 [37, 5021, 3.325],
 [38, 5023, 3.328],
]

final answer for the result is 3.42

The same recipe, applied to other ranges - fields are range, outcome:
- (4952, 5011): 3.35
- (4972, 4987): 3.3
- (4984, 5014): 3.29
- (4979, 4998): 3.3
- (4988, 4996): 3.34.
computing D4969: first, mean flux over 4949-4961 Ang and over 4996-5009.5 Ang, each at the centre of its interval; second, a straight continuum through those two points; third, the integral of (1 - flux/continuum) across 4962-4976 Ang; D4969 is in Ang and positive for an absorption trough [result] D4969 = -0.23 Ang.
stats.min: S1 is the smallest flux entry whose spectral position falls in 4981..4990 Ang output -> 3.152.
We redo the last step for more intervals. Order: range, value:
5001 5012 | 3.197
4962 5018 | 3.043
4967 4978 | 3.346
